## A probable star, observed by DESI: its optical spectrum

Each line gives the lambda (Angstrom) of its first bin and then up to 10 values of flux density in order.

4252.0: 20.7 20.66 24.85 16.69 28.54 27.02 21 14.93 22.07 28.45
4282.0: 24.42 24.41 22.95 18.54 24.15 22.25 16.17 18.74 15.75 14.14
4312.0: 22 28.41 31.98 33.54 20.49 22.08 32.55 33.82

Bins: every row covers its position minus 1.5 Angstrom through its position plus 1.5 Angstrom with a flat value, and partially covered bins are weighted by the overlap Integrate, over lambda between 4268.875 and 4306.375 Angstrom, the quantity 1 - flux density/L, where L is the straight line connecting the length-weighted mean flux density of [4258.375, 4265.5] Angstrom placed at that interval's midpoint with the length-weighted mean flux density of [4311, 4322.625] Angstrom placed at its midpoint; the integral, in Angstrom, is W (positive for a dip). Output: 6.6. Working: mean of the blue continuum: 23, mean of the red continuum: 29.2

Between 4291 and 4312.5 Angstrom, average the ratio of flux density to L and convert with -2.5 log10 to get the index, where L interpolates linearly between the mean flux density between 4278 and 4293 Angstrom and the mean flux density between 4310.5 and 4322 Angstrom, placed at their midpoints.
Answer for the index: 0.36 mag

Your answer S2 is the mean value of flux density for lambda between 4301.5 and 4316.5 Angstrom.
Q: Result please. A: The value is 19.8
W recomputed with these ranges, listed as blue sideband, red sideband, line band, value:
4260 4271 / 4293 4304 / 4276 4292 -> -1.4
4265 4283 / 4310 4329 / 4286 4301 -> 2.1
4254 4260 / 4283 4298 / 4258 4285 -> -0.7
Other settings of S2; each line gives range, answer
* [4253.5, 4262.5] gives 20.7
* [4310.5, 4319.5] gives 27.5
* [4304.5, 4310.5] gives 14.9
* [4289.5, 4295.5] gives 21.3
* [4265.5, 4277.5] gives 21.3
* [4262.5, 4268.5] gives 27.8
